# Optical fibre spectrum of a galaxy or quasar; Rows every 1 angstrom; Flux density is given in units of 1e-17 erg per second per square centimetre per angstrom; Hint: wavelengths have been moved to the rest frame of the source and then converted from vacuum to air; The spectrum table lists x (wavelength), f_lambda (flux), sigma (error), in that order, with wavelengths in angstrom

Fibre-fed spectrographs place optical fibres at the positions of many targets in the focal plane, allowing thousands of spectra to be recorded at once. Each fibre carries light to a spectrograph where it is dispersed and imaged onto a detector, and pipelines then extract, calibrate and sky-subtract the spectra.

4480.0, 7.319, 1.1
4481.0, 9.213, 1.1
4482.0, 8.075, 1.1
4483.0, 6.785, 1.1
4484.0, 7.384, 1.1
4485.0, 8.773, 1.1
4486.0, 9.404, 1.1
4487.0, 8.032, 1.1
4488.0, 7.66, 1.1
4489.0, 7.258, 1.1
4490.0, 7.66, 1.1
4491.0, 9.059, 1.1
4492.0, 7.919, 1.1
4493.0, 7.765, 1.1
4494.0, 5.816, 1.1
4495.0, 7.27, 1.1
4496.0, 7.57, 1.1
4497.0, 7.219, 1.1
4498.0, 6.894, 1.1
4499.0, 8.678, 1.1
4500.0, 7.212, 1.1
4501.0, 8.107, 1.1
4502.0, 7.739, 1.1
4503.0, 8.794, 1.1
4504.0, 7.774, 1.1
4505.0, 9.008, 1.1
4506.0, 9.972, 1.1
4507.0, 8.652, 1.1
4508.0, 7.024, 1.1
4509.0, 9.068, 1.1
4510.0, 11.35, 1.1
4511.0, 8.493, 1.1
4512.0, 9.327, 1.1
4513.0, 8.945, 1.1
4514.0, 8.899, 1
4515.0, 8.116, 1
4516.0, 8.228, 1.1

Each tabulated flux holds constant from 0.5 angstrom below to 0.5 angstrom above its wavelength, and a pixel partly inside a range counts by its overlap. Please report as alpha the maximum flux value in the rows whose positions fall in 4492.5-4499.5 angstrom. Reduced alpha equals 8.678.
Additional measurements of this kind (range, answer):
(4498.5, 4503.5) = 8.794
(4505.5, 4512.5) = 11.35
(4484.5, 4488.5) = 9.404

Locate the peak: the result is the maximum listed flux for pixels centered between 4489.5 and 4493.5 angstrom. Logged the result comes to 9.059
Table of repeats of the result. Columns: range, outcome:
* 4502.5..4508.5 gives 9.972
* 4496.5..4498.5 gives 7.219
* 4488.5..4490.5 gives 7.66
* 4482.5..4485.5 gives 8.773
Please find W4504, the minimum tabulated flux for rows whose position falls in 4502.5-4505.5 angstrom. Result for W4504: 7.774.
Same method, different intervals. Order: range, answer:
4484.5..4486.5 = 8.773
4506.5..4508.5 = 7.024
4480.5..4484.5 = 6.785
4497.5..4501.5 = 6.894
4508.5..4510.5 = 9.068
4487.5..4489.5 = 7.258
